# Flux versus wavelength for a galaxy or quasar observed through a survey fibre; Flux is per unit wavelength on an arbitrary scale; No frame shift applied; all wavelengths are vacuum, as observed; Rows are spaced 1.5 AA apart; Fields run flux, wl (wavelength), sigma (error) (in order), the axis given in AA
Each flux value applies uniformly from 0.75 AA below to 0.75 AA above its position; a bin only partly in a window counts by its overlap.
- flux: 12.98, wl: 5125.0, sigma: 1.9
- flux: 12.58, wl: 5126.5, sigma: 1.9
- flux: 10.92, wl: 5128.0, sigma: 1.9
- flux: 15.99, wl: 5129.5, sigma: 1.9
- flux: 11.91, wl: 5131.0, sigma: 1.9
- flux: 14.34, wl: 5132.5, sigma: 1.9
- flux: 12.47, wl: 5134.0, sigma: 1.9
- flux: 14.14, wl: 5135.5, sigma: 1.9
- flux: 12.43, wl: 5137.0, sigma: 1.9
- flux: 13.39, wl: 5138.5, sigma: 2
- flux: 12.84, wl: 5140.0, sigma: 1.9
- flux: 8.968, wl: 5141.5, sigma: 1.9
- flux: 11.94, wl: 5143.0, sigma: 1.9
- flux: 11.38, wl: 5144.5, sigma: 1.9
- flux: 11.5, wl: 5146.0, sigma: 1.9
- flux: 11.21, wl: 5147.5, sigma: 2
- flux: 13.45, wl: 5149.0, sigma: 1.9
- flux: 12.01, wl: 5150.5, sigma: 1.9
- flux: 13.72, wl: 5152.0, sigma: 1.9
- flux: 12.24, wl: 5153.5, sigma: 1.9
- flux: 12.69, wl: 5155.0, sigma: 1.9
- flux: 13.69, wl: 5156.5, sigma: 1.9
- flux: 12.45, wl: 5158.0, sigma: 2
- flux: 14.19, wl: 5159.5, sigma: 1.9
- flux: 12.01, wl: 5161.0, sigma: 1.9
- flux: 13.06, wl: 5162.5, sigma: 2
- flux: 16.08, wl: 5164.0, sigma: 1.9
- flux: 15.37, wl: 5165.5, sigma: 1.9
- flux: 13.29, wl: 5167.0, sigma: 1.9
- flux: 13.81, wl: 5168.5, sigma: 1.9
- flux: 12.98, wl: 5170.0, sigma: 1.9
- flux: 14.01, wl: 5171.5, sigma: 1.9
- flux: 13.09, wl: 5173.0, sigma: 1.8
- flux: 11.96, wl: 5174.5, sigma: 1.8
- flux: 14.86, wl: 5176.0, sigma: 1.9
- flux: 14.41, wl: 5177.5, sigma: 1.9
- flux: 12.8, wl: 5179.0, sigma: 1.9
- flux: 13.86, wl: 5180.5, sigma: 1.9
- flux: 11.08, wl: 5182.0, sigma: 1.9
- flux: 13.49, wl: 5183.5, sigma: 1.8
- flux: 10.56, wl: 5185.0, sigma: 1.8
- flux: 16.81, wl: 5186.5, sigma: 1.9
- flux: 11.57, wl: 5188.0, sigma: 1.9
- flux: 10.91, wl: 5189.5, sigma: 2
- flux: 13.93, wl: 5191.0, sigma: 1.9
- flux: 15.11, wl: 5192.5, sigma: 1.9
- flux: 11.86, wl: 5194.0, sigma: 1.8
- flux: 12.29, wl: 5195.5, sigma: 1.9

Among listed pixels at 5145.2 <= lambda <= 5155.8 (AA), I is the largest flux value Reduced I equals 13.72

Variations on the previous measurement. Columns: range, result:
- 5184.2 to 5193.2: 16.81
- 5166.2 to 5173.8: 14.01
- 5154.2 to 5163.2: 14.19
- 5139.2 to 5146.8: 12.84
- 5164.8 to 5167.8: 15.37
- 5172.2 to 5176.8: 14.86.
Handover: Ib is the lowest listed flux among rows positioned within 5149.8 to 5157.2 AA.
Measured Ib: 12.01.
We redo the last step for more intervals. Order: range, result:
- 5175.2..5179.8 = 12.8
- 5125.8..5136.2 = 10.92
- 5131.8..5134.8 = 12.47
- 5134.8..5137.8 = 12.43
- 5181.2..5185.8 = 10.56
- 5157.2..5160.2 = 12.45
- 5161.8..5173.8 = 12.98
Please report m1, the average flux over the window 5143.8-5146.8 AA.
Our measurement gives 11.4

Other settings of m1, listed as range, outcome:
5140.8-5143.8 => 10.5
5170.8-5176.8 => 13.5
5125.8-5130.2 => 13.1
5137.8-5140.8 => 13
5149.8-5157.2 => 12.9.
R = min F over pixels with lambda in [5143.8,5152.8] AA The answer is 11.21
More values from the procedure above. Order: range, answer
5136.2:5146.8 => 8.968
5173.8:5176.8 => 11.96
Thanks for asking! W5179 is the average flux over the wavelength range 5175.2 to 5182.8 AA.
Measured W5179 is 13.4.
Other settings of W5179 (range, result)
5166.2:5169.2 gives 13.6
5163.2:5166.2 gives 15.7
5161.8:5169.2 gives 14.3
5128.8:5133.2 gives 14.1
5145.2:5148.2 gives 11.4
